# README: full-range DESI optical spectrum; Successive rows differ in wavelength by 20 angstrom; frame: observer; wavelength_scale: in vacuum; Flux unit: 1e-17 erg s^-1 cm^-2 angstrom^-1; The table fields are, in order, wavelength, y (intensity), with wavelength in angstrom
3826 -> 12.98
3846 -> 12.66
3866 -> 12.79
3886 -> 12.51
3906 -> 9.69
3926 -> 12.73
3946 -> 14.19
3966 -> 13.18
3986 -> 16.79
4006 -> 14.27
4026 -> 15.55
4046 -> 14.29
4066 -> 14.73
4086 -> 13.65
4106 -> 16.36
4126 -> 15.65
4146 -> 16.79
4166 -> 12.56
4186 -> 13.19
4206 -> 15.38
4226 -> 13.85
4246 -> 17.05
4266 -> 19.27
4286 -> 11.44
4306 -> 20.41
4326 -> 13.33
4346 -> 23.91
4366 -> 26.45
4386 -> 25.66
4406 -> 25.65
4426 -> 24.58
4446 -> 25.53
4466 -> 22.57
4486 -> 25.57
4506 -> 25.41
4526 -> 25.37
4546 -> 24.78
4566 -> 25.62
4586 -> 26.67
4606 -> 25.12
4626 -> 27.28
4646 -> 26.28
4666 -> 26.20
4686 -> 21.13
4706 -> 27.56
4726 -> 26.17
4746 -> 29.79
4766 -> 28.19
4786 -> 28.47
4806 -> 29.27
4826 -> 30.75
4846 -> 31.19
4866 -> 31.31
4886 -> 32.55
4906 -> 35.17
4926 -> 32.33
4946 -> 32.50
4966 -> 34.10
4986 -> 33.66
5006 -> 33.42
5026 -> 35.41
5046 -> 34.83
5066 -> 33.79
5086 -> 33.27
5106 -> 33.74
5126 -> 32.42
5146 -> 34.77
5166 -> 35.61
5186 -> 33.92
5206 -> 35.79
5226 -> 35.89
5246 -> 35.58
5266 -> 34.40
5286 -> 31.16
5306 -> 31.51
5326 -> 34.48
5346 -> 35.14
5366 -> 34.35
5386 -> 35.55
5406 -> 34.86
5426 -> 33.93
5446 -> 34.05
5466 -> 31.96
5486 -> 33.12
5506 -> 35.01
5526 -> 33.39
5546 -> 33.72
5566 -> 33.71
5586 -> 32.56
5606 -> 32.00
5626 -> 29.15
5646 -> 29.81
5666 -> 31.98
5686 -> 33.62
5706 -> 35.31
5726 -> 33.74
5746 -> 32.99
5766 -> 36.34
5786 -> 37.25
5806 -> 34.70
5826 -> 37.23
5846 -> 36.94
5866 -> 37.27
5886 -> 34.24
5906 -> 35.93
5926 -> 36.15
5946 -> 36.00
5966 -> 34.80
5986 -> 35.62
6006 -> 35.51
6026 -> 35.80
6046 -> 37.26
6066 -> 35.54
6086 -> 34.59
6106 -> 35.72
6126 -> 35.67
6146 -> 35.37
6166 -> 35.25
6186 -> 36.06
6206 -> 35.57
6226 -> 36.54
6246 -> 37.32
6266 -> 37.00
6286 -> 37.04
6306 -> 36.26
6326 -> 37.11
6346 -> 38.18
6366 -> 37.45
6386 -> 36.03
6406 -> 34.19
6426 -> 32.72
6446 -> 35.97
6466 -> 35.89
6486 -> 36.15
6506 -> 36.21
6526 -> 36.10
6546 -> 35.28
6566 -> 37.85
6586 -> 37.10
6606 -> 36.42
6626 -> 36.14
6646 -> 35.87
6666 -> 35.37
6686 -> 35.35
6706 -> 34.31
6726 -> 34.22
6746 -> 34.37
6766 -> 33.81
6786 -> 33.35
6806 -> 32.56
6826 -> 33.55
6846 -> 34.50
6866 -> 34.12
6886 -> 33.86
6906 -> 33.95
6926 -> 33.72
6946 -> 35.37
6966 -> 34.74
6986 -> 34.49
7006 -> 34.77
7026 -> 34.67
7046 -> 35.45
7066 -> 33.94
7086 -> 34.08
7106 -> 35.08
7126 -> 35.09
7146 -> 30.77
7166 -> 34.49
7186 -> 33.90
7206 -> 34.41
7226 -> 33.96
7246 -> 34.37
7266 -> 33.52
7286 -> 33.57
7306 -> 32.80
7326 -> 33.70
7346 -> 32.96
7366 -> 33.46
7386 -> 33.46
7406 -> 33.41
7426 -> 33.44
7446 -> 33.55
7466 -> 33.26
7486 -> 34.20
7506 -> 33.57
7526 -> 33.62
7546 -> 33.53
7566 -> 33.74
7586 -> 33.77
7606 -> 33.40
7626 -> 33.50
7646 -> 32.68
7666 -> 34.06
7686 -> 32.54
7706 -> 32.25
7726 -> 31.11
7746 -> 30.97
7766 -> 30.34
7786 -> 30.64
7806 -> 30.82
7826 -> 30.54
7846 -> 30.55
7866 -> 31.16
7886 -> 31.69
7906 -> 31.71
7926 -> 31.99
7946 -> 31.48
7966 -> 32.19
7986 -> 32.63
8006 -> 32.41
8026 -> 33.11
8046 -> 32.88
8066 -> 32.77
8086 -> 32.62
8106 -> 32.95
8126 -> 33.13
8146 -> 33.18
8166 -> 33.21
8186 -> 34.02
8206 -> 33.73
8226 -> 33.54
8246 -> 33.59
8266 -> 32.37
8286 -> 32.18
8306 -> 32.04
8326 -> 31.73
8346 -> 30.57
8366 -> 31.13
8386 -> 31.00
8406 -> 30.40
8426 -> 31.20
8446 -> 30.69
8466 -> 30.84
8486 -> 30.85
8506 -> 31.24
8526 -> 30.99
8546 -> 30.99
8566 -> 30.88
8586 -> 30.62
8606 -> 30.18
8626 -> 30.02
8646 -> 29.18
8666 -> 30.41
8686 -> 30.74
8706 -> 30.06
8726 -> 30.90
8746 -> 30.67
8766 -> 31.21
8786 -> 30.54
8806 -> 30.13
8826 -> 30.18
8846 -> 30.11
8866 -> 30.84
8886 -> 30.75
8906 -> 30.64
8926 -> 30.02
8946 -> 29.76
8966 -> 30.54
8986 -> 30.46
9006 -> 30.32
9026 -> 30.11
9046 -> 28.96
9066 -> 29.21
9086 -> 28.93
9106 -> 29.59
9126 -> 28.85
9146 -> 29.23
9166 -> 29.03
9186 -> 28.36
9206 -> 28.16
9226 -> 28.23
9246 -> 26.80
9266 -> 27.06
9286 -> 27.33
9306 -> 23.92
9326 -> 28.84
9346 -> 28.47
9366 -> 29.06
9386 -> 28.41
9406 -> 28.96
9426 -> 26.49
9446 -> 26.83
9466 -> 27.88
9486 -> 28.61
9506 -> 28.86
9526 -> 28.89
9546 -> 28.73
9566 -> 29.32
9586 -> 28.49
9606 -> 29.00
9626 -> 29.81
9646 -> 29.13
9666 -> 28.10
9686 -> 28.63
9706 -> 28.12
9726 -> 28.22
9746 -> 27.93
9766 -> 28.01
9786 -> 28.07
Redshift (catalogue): 0.09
